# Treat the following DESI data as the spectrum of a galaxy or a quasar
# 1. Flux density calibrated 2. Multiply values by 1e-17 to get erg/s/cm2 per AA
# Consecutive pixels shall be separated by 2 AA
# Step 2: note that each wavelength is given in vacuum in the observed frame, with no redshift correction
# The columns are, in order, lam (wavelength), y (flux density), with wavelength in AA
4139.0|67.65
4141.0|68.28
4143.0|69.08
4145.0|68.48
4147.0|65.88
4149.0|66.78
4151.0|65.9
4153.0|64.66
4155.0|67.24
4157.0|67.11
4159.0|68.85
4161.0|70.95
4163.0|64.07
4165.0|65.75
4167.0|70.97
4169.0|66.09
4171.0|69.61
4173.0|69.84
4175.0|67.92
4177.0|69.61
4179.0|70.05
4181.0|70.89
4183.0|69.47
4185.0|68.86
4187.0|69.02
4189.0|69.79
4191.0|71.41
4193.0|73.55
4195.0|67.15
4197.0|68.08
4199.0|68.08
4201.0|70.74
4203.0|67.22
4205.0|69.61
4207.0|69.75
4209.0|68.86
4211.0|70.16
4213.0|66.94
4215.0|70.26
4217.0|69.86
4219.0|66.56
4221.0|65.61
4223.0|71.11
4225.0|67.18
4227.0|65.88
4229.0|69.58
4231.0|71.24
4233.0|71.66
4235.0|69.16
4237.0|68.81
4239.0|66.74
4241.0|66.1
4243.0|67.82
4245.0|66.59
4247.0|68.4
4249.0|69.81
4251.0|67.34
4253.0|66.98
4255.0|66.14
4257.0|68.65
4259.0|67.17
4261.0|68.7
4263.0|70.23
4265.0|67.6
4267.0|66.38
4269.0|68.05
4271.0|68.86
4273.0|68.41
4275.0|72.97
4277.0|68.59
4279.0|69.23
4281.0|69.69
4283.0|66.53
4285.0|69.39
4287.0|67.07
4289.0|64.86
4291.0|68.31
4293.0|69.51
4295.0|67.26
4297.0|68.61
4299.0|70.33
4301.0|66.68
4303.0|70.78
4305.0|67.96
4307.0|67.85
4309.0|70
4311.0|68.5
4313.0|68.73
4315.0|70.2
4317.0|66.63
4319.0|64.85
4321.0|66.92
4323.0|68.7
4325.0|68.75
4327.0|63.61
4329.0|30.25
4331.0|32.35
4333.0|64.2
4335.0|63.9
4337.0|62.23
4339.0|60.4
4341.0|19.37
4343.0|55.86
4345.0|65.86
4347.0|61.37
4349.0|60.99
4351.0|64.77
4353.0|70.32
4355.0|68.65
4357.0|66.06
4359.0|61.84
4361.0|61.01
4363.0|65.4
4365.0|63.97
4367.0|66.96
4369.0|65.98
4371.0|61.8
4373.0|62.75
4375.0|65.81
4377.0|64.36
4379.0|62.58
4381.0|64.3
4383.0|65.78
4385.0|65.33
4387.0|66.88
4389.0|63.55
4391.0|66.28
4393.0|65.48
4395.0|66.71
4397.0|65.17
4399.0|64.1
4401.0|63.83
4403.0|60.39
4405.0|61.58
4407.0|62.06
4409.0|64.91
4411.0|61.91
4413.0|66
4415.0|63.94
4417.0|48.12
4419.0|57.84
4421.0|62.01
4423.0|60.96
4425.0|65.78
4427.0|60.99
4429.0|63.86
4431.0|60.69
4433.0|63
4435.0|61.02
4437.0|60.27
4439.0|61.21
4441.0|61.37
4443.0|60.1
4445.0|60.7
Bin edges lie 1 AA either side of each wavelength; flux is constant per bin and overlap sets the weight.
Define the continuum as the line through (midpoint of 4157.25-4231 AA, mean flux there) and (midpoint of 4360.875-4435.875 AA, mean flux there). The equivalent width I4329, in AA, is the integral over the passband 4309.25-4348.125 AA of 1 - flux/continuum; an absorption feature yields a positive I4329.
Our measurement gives 3.5 AA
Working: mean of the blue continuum 68.9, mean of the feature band 59.3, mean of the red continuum 63.3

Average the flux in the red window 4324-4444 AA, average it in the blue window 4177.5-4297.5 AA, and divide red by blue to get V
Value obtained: 0.90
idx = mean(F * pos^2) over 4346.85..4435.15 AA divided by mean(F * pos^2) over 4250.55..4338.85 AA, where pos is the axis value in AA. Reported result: 1.01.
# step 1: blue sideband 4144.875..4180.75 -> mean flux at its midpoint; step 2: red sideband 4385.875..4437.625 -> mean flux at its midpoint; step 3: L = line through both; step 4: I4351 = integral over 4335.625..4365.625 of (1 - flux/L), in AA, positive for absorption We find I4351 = 1.57 AA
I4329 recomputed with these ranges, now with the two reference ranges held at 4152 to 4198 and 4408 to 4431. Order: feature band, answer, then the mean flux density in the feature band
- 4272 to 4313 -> -2.1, 68.6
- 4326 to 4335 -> 2.1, 49.4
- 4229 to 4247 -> -0.5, 68.6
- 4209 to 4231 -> -0.4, 68.5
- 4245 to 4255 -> -0.2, 67.8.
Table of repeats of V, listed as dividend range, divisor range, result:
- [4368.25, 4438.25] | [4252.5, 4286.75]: 0.92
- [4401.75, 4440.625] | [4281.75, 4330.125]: 0.93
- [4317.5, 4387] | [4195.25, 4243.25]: 0.89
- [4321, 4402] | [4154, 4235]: 0.90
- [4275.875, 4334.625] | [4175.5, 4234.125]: 0.94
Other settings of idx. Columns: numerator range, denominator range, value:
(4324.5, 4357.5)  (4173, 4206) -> 0.89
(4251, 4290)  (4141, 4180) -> 1.06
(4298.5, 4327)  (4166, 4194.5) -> 1.04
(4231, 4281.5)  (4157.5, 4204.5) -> 1.03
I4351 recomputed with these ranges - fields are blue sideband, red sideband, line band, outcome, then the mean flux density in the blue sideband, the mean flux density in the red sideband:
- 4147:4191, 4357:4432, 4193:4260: -1.41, 68.3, 63.3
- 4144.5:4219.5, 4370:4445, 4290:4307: -0.79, 68.6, 62.7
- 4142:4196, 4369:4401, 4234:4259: -0.21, 68.5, 64.7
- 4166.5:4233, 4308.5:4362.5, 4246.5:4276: -1.34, 69.1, 60.9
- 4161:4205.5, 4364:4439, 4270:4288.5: -0.67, 69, 63.1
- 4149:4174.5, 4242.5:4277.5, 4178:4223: -0.92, 67.6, 68.3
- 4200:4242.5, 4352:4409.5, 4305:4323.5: -0.47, 68.7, 64.6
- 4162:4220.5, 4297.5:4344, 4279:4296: -1.24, 68.9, 61.3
